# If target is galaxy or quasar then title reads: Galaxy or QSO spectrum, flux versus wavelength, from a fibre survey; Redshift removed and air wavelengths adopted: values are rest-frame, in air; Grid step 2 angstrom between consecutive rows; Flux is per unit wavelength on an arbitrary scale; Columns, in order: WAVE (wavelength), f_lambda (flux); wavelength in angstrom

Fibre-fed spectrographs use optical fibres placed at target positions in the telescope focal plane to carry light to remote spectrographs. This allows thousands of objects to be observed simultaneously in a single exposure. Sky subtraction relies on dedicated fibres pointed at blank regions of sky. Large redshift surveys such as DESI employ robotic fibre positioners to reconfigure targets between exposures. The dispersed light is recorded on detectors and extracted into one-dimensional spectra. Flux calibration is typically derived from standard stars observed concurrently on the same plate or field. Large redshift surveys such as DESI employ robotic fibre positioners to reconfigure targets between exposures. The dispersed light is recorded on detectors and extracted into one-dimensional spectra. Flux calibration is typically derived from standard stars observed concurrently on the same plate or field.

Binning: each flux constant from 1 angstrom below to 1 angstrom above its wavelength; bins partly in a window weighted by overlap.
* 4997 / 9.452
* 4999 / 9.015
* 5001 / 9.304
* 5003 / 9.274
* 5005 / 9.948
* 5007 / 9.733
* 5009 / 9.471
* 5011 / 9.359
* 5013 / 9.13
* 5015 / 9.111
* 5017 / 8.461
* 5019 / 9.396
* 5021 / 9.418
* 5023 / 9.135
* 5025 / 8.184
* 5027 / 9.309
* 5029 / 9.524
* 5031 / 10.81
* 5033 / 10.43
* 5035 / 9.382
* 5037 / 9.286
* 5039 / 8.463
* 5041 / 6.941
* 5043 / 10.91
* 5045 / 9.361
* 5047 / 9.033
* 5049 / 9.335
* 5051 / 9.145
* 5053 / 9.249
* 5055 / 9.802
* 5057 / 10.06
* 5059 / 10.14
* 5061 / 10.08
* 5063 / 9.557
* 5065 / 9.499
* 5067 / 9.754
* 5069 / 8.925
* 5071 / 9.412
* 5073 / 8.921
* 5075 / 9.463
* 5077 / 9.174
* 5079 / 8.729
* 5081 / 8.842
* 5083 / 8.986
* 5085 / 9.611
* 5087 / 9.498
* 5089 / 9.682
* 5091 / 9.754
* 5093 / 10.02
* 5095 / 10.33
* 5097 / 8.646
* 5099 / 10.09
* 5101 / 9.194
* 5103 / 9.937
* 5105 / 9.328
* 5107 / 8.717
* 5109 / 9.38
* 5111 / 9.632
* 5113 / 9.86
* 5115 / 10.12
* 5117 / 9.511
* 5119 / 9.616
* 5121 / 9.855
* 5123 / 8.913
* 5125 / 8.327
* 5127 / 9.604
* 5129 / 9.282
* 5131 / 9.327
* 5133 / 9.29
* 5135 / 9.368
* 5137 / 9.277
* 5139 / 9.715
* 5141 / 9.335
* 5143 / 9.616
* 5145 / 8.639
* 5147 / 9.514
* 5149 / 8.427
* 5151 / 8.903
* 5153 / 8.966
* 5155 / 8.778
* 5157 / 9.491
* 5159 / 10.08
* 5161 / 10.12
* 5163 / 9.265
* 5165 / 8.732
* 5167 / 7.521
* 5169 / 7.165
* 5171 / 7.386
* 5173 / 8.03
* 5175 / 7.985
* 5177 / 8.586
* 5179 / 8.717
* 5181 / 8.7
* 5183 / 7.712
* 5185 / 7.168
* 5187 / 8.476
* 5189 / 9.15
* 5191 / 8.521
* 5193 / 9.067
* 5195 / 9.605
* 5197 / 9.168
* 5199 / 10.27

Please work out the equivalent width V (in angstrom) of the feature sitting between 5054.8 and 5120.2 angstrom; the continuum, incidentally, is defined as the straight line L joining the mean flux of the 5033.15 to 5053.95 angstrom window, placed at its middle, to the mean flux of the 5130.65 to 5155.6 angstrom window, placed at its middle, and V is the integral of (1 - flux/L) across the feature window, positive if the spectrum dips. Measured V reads -2.5 angstrom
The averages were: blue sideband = 9.16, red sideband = 9.17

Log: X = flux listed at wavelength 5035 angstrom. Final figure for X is 9.382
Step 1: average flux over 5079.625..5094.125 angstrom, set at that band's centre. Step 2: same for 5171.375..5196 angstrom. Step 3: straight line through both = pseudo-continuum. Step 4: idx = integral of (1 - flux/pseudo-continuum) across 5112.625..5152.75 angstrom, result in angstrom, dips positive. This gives -1.4 angstrom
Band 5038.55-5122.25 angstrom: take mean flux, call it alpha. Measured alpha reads 9.45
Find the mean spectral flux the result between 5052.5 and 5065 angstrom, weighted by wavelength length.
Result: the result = 9.81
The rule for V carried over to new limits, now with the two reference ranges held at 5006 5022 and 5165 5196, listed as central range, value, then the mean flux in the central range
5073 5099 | -1.69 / 9.4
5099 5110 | -0.83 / 9.38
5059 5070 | -0.80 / 9.62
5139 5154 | -1.11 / 9.1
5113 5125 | -1.23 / 9.52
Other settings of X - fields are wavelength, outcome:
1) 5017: 8.461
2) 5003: 9.274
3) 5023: 9.135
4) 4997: 9.452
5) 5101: 9.194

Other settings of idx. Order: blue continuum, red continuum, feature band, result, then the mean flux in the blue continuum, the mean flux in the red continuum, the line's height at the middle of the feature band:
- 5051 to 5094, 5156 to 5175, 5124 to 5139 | -0.5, 9.48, 8.61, 8.93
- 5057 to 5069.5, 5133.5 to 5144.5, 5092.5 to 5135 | 0.2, 9.72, 9.42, 9.52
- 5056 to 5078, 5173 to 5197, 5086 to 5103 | -0.7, 9.54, 8.52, 9.31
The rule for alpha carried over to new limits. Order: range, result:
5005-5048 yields 9.29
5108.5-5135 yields 9.44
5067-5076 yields 9.24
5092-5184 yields 9.11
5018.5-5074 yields 9.41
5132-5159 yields 9.21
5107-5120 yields 9.61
